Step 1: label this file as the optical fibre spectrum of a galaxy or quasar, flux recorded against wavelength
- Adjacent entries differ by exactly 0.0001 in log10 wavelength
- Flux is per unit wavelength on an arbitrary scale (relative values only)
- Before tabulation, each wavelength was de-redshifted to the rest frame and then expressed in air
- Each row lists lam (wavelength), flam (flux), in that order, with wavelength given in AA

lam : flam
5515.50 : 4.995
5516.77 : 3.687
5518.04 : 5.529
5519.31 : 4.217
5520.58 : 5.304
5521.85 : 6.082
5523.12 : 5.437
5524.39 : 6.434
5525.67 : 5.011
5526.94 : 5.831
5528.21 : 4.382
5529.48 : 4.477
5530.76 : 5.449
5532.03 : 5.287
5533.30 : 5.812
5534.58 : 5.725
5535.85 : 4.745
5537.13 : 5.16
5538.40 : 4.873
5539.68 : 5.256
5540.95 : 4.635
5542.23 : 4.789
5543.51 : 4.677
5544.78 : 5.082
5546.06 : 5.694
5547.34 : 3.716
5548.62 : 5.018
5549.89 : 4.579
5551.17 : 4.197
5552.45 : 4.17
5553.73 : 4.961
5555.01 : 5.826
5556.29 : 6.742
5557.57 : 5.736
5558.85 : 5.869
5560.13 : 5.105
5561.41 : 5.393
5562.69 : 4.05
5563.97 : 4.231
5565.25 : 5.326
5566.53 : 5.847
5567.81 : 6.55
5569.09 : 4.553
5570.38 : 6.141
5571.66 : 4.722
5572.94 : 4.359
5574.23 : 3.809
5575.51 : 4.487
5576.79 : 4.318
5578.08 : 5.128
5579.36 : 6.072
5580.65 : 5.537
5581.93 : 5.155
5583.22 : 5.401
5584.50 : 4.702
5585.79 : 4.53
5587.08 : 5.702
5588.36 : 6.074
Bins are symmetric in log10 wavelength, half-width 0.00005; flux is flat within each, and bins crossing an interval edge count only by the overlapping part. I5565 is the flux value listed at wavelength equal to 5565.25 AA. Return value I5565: 5.326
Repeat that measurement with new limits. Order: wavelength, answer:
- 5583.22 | 5.401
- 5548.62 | 5.018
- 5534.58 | 5.725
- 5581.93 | 5.155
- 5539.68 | 5.256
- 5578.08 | 5.128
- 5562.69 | 4.05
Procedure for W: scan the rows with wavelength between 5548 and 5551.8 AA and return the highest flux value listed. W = 5.018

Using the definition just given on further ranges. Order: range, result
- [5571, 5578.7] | 5.128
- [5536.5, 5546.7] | 5.694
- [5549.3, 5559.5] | 6.742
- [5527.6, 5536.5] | 5.812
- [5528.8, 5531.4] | 5.449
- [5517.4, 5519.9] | 5.529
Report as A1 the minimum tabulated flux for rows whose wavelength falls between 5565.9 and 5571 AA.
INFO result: 4.553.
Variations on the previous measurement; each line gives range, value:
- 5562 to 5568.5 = 4.05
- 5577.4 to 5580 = 5.128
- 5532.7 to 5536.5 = 4.745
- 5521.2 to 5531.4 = 4.382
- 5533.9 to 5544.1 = 4.635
